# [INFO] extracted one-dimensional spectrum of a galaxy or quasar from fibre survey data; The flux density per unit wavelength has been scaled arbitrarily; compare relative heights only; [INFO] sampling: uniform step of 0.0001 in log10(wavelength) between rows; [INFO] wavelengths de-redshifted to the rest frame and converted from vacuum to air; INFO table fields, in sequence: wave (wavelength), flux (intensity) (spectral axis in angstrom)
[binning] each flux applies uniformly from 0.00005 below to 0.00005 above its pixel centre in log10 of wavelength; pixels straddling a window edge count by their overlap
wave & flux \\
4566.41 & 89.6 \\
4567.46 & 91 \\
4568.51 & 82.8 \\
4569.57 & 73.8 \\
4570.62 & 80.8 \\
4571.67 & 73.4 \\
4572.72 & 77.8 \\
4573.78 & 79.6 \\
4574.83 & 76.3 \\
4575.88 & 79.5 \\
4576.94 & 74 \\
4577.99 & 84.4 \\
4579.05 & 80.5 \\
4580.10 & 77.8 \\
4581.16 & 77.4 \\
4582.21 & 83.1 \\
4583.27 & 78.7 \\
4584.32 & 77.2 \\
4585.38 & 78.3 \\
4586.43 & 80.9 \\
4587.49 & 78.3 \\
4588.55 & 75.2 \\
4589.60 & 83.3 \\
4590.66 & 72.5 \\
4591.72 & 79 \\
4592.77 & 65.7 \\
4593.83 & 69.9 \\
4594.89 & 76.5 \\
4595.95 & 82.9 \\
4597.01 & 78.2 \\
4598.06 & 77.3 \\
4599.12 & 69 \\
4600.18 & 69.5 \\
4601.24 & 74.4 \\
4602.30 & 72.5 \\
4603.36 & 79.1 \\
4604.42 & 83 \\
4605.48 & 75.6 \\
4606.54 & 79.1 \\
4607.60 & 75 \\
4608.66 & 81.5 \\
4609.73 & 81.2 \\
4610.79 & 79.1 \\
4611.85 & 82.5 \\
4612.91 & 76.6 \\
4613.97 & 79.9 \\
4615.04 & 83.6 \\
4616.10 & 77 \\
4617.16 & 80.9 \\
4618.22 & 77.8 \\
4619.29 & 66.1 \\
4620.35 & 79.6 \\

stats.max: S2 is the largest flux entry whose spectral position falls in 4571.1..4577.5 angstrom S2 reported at 79.6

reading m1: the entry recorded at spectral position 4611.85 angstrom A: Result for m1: 82.5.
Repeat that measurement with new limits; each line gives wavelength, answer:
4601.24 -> 74.4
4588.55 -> 75.2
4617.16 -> 80.9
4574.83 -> 76.3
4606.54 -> 79.1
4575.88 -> 79.5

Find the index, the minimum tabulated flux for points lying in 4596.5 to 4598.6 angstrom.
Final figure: 77.3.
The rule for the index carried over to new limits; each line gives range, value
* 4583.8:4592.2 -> 72.5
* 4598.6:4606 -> 69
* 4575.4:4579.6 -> 74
